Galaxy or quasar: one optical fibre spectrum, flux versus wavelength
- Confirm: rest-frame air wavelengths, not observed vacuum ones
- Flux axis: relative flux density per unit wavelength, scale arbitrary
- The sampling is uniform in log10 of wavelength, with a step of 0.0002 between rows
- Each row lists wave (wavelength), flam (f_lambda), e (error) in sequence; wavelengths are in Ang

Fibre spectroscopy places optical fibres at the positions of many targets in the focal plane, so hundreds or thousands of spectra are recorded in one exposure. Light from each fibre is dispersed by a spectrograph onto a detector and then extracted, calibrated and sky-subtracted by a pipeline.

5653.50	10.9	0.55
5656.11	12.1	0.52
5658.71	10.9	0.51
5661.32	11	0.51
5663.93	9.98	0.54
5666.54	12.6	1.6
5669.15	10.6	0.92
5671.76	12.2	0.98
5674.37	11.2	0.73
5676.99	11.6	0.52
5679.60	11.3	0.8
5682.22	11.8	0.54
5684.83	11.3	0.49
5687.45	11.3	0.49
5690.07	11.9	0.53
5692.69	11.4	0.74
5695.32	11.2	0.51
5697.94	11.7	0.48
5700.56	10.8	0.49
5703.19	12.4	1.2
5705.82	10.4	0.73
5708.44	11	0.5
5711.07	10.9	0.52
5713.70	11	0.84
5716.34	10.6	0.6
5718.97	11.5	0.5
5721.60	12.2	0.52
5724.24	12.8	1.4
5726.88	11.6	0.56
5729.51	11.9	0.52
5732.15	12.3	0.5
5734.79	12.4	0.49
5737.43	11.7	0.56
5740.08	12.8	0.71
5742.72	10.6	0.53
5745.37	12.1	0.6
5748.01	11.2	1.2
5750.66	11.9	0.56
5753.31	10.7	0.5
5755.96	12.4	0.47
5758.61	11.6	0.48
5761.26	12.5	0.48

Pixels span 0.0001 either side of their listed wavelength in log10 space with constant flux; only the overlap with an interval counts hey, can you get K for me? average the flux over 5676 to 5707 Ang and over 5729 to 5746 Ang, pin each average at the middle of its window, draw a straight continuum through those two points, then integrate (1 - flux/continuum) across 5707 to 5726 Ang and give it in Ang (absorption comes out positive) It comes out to 0.48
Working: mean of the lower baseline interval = 11.4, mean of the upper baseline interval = 12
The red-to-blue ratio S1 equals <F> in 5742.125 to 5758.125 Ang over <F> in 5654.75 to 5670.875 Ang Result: 1.03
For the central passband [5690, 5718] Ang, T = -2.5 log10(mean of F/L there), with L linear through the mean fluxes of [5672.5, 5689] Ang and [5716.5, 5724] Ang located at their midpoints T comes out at 0.05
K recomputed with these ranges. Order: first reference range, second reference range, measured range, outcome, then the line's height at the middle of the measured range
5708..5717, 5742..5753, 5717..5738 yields -1.72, 11.1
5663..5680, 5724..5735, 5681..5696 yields 0.14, 11.6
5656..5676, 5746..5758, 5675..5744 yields -0.70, 11.4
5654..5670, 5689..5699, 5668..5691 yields -0.17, 11.4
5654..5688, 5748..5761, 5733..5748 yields -0.32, 11.6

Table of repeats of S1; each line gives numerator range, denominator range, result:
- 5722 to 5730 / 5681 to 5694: 1.05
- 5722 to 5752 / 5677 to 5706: 1.04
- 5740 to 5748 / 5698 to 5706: 1.02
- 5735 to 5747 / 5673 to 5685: 1.03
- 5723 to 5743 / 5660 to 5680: 1.07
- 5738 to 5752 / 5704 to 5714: 1.08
